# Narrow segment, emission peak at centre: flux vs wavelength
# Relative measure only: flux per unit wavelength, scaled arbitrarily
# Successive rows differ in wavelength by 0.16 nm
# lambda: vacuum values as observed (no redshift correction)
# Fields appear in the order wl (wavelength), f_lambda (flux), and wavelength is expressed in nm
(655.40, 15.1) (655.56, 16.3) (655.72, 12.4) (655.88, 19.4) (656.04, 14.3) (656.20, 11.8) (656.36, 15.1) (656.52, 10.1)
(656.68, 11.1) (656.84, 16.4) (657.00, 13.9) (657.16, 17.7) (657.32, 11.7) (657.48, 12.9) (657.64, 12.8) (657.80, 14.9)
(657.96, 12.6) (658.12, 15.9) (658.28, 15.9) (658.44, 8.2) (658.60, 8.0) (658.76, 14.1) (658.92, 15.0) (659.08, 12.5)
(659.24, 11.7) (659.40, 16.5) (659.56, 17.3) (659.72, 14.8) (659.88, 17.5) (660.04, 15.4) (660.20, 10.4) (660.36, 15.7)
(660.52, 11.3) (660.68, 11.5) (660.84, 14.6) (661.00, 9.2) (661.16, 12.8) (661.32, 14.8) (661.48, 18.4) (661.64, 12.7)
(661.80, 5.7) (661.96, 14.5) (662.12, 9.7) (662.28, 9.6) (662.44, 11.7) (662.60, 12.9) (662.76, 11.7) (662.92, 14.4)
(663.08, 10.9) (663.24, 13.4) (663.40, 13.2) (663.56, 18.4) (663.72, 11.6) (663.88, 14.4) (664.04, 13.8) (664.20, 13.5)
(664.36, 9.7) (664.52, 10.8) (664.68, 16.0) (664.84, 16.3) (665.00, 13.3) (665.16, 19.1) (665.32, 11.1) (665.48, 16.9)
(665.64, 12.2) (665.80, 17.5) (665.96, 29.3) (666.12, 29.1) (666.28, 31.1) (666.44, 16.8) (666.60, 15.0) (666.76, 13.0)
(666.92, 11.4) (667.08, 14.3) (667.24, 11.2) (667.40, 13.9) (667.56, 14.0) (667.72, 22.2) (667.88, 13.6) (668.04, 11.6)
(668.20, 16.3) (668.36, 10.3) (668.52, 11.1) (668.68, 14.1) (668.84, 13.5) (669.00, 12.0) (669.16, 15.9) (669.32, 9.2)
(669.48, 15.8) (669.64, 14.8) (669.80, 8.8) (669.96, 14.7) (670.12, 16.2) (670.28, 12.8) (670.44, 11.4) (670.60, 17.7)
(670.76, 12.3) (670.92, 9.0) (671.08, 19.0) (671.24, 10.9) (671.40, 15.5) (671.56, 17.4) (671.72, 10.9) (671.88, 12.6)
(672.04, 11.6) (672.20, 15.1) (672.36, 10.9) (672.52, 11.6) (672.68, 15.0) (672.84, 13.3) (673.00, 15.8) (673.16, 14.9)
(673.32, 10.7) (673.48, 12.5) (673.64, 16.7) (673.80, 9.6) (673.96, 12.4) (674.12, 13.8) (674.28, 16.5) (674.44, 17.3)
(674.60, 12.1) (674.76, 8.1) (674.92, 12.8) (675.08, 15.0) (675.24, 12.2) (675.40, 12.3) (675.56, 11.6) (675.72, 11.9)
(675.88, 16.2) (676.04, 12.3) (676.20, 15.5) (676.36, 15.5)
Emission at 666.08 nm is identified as [O III]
